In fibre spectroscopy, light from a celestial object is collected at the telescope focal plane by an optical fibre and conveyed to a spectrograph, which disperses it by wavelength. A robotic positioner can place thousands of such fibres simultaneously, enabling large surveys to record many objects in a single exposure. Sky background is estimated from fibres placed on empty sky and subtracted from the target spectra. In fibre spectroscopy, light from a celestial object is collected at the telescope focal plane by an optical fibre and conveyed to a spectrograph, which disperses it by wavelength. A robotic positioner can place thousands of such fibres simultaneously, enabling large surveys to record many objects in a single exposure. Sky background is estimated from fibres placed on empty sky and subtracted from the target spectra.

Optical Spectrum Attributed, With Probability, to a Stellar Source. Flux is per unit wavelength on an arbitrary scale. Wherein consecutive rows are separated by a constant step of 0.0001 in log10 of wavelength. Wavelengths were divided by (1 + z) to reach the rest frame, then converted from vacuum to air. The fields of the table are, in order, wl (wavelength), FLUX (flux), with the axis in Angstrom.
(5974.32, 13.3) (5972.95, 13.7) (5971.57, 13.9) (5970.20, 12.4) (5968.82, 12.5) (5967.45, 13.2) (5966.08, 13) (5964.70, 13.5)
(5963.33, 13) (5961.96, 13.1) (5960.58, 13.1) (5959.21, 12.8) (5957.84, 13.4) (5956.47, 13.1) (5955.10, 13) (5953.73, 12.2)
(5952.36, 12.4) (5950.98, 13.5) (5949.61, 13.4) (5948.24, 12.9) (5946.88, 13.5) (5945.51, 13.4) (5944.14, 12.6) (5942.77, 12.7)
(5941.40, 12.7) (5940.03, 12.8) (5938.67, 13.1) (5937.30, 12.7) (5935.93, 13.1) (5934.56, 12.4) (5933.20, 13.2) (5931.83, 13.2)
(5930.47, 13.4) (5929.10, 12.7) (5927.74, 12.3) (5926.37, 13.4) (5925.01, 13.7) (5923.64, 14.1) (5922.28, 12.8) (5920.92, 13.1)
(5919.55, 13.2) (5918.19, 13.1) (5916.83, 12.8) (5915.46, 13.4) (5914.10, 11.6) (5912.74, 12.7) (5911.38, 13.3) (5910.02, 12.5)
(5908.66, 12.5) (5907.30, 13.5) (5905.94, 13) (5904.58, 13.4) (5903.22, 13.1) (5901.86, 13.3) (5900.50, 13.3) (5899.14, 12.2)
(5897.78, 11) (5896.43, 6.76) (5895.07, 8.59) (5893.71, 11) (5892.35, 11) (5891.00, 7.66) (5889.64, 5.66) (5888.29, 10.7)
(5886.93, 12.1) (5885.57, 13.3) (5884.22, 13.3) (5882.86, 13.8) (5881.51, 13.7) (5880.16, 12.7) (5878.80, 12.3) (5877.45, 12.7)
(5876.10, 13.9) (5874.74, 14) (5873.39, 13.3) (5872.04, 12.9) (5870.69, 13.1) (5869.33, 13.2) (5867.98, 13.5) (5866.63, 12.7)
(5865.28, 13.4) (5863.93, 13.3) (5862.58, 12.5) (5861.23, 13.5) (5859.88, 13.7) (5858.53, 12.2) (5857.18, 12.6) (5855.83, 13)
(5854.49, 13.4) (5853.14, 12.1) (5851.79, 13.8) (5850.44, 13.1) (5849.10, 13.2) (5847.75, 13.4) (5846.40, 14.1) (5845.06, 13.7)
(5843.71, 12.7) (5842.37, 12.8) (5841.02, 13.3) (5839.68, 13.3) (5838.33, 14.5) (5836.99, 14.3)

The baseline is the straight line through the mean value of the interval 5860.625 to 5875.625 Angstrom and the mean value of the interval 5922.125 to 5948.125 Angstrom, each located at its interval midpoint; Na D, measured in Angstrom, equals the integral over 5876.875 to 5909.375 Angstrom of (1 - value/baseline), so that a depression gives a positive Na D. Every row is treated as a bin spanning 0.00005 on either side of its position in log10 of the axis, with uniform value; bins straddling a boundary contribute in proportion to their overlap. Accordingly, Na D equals 3.6 Angstrom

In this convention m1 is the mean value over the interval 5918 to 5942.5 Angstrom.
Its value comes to 13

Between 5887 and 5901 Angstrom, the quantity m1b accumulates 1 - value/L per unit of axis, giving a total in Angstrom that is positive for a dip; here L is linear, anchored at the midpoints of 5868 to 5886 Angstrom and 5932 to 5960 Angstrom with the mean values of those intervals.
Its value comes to 3.5 Angstrom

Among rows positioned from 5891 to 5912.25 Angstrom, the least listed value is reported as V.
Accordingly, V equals 6.76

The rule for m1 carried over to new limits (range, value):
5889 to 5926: 12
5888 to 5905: 10.5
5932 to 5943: 12.9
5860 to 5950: 12.6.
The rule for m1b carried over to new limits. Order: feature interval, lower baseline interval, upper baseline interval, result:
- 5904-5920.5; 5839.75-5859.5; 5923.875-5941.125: 0.16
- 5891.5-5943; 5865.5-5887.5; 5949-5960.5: 2.13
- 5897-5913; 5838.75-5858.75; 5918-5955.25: 0.35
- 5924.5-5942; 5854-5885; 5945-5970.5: 0.13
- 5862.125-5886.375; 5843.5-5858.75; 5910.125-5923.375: -0.25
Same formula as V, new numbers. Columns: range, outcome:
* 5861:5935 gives 5.66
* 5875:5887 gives 12.1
